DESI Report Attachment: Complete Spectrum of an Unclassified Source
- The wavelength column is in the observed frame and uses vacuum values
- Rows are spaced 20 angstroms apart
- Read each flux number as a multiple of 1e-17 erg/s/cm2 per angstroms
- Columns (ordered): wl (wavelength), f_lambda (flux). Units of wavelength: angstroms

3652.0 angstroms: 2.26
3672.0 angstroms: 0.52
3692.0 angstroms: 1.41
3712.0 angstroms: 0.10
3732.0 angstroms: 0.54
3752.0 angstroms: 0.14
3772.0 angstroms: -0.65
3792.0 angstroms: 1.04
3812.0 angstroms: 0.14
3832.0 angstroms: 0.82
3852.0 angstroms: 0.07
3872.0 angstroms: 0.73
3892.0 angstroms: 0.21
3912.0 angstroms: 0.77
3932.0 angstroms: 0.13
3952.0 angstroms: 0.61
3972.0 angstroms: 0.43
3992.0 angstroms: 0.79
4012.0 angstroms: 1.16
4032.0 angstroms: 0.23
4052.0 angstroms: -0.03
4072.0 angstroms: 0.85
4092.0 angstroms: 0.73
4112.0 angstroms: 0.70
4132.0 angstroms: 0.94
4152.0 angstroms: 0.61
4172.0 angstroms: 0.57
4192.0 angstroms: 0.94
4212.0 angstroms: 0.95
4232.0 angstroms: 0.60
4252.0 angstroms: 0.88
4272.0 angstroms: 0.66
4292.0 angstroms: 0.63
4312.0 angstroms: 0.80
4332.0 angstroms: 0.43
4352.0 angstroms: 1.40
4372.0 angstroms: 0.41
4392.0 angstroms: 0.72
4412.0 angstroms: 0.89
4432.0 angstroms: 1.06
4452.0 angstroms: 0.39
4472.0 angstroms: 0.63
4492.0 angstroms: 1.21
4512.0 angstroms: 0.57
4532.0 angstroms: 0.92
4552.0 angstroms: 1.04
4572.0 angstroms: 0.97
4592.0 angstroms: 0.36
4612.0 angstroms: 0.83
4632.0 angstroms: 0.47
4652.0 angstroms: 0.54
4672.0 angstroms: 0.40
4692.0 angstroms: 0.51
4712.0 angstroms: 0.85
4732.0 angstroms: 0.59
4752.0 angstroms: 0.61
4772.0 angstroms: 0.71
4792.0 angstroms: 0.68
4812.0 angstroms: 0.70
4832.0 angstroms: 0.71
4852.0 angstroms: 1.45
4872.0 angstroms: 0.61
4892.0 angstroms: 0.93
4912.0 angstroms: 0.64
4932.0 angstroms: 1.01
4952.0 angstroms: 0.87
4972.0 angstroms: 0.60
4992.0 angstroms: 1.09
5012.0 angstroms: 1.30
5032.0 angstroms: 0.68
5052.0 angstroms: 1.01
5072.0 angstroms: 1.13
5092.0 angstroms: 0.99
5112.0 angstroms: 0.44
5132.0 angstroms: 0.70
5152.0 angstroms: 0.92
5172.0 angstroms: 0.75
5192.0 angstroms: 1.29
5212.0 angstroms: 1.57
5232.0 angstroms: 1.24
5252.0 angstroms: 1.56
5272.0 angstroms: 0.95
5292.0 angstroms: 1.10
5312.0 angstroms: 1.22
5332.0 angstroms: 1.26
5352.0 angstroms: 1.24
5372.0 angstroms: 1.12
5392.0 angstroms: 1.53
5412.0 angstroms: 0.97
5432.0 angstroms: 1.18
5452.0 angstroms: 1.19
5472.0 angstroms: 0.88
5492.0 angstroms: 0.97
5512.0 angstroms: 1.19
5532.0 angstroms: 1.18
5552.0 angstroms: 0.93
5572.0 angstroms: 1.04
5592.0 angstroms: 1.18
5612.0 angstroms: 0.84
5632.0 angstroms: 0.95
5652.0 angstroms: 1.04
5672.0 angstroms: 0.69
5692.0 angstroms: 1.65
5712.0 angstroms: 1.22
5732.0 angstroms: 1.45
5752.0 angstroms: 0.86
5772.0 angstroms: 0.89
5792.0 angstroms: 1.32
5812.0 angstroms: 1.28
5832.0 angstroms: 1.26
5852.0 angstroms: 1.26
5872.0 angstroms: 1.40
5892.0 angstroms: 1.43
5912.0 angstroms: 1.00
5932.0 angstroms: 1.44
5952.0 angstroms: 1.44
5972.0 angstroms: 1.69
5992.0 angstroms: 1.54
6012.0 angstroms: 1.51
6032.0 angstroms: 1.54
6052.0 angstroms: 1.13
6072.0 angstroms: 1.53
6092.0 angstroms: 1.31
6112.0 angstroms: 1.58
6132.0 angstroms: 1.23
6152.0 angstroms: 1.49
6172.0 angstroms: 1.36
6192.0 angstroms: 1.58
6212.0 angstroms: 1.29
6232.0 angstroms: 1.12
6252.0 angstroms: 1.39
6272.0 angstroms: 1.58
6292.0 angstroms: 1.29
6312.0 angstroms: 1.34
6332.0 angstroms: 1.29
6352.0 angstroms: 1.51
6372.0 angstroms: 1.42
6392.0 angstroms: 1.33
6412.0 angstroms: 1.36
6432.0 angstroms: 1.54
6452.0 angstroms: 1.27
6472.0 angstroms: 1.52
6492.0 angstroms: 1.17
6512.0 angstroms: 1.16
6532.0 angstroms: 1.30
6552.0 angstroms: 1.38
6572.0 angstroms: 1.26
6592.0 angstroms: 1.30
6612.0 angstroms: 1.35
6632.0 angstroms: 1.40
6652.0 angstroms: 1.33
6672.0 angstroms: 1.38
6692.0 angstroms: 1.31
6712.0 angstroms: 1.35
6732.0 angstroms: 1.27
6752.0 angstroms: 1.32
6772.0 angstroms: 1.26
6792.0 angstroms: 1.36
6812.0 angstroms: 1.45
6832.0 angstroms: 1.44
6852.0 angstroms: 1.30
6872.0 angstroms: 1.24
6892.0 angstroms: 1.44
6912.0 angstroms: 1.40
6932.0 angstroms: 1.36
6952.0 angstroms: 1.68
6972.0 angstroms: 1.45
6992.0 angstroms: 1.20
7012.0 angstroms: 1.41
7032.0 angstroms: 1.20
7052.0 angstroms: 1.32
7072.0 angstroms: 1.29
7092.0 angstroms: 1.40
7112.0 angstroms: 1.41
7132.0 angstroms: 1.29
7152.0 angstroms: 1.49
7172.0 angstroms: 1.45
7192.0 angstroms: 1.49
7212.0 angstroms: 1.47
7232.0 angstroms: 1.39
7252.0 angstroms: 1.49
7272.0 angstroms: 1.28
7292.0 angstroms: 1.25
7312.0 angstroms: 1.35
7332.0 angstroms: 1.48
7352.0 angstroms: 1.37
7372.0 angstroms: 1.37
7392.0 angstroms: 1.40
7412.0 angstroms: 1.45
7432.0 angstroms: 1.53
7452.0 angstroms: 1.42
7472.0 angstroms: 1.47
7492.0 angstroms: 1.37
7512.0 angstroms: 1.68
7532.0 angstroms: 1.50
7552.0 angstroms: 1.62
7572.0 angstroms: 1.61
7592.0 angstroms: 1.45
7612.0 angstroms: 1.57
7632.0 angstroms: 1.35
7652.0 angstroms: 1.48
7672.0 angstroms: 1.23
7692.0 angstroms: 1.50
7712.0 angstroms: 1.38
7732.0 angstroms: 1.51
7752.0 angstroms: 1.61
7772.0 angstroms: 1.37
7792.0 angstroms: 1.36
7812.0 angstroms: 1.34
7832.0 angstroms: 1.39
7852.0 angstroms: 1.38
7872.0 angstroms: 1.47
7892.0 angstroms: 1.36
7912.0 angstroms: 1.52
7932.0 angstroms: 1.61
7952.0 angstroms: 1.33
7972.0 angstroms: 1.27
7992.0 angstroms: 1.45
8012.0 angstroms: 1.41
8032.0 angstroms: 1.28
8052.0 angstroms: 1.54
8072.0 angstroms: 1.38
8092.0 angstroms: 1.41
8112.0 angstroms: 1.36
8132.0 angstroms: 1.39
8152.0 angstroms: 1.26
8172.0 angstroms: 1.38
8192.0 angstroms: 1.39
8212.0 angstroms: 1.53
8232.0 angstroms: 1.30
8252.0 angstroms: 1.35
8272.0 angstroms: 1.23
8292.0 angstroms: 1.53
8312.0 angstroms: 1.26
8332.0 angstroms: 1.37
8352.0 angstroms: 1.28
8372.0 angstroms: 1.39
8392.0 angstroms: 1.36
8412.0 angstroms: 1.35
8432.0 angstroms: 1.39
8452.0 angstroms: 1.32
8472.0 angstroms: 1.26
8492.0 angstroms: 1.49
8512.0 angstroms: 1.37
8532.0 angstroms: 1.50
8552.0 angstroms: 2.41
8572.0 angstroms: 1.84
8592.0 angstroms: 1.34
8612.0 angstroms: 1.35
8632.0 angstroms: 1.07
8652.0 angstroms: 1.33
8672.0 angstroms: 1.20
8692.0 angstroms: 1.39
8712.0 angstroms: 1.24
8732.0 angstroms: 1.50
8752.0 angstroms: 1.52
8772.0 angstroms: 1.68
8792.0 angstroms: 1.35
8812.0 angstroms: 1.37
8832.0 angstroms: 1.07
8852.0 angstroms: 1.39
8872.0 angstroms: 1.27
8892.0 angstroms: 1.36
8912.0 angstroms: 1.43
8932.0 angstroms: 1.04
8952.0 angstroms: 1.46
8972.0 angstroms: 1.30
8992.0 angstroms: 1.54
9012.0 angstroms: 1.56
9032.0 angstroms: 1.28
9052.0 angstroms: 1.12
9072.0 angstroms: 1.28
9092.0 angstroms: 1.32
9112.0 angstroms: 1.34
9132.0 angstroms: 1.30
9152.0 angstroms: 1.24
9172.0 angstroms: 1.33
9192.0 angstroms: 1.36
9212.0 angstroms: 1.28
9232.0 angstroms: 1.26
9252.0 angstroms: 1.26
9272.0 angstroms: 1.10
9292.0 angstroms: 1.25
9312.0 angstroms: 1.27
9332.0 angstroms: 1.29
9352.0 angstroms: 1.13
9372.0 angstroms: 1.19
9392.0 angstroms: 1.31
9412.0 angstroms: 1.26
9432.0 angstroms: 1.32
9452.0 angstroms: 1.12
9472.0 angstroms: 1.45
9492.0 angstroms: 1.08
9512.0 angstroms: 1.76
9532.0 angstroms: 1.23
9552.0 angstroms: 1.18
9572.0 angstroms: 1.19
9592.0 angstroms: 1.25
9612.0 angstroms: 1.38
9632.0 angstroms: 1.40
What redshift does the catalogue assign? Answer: 0.302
